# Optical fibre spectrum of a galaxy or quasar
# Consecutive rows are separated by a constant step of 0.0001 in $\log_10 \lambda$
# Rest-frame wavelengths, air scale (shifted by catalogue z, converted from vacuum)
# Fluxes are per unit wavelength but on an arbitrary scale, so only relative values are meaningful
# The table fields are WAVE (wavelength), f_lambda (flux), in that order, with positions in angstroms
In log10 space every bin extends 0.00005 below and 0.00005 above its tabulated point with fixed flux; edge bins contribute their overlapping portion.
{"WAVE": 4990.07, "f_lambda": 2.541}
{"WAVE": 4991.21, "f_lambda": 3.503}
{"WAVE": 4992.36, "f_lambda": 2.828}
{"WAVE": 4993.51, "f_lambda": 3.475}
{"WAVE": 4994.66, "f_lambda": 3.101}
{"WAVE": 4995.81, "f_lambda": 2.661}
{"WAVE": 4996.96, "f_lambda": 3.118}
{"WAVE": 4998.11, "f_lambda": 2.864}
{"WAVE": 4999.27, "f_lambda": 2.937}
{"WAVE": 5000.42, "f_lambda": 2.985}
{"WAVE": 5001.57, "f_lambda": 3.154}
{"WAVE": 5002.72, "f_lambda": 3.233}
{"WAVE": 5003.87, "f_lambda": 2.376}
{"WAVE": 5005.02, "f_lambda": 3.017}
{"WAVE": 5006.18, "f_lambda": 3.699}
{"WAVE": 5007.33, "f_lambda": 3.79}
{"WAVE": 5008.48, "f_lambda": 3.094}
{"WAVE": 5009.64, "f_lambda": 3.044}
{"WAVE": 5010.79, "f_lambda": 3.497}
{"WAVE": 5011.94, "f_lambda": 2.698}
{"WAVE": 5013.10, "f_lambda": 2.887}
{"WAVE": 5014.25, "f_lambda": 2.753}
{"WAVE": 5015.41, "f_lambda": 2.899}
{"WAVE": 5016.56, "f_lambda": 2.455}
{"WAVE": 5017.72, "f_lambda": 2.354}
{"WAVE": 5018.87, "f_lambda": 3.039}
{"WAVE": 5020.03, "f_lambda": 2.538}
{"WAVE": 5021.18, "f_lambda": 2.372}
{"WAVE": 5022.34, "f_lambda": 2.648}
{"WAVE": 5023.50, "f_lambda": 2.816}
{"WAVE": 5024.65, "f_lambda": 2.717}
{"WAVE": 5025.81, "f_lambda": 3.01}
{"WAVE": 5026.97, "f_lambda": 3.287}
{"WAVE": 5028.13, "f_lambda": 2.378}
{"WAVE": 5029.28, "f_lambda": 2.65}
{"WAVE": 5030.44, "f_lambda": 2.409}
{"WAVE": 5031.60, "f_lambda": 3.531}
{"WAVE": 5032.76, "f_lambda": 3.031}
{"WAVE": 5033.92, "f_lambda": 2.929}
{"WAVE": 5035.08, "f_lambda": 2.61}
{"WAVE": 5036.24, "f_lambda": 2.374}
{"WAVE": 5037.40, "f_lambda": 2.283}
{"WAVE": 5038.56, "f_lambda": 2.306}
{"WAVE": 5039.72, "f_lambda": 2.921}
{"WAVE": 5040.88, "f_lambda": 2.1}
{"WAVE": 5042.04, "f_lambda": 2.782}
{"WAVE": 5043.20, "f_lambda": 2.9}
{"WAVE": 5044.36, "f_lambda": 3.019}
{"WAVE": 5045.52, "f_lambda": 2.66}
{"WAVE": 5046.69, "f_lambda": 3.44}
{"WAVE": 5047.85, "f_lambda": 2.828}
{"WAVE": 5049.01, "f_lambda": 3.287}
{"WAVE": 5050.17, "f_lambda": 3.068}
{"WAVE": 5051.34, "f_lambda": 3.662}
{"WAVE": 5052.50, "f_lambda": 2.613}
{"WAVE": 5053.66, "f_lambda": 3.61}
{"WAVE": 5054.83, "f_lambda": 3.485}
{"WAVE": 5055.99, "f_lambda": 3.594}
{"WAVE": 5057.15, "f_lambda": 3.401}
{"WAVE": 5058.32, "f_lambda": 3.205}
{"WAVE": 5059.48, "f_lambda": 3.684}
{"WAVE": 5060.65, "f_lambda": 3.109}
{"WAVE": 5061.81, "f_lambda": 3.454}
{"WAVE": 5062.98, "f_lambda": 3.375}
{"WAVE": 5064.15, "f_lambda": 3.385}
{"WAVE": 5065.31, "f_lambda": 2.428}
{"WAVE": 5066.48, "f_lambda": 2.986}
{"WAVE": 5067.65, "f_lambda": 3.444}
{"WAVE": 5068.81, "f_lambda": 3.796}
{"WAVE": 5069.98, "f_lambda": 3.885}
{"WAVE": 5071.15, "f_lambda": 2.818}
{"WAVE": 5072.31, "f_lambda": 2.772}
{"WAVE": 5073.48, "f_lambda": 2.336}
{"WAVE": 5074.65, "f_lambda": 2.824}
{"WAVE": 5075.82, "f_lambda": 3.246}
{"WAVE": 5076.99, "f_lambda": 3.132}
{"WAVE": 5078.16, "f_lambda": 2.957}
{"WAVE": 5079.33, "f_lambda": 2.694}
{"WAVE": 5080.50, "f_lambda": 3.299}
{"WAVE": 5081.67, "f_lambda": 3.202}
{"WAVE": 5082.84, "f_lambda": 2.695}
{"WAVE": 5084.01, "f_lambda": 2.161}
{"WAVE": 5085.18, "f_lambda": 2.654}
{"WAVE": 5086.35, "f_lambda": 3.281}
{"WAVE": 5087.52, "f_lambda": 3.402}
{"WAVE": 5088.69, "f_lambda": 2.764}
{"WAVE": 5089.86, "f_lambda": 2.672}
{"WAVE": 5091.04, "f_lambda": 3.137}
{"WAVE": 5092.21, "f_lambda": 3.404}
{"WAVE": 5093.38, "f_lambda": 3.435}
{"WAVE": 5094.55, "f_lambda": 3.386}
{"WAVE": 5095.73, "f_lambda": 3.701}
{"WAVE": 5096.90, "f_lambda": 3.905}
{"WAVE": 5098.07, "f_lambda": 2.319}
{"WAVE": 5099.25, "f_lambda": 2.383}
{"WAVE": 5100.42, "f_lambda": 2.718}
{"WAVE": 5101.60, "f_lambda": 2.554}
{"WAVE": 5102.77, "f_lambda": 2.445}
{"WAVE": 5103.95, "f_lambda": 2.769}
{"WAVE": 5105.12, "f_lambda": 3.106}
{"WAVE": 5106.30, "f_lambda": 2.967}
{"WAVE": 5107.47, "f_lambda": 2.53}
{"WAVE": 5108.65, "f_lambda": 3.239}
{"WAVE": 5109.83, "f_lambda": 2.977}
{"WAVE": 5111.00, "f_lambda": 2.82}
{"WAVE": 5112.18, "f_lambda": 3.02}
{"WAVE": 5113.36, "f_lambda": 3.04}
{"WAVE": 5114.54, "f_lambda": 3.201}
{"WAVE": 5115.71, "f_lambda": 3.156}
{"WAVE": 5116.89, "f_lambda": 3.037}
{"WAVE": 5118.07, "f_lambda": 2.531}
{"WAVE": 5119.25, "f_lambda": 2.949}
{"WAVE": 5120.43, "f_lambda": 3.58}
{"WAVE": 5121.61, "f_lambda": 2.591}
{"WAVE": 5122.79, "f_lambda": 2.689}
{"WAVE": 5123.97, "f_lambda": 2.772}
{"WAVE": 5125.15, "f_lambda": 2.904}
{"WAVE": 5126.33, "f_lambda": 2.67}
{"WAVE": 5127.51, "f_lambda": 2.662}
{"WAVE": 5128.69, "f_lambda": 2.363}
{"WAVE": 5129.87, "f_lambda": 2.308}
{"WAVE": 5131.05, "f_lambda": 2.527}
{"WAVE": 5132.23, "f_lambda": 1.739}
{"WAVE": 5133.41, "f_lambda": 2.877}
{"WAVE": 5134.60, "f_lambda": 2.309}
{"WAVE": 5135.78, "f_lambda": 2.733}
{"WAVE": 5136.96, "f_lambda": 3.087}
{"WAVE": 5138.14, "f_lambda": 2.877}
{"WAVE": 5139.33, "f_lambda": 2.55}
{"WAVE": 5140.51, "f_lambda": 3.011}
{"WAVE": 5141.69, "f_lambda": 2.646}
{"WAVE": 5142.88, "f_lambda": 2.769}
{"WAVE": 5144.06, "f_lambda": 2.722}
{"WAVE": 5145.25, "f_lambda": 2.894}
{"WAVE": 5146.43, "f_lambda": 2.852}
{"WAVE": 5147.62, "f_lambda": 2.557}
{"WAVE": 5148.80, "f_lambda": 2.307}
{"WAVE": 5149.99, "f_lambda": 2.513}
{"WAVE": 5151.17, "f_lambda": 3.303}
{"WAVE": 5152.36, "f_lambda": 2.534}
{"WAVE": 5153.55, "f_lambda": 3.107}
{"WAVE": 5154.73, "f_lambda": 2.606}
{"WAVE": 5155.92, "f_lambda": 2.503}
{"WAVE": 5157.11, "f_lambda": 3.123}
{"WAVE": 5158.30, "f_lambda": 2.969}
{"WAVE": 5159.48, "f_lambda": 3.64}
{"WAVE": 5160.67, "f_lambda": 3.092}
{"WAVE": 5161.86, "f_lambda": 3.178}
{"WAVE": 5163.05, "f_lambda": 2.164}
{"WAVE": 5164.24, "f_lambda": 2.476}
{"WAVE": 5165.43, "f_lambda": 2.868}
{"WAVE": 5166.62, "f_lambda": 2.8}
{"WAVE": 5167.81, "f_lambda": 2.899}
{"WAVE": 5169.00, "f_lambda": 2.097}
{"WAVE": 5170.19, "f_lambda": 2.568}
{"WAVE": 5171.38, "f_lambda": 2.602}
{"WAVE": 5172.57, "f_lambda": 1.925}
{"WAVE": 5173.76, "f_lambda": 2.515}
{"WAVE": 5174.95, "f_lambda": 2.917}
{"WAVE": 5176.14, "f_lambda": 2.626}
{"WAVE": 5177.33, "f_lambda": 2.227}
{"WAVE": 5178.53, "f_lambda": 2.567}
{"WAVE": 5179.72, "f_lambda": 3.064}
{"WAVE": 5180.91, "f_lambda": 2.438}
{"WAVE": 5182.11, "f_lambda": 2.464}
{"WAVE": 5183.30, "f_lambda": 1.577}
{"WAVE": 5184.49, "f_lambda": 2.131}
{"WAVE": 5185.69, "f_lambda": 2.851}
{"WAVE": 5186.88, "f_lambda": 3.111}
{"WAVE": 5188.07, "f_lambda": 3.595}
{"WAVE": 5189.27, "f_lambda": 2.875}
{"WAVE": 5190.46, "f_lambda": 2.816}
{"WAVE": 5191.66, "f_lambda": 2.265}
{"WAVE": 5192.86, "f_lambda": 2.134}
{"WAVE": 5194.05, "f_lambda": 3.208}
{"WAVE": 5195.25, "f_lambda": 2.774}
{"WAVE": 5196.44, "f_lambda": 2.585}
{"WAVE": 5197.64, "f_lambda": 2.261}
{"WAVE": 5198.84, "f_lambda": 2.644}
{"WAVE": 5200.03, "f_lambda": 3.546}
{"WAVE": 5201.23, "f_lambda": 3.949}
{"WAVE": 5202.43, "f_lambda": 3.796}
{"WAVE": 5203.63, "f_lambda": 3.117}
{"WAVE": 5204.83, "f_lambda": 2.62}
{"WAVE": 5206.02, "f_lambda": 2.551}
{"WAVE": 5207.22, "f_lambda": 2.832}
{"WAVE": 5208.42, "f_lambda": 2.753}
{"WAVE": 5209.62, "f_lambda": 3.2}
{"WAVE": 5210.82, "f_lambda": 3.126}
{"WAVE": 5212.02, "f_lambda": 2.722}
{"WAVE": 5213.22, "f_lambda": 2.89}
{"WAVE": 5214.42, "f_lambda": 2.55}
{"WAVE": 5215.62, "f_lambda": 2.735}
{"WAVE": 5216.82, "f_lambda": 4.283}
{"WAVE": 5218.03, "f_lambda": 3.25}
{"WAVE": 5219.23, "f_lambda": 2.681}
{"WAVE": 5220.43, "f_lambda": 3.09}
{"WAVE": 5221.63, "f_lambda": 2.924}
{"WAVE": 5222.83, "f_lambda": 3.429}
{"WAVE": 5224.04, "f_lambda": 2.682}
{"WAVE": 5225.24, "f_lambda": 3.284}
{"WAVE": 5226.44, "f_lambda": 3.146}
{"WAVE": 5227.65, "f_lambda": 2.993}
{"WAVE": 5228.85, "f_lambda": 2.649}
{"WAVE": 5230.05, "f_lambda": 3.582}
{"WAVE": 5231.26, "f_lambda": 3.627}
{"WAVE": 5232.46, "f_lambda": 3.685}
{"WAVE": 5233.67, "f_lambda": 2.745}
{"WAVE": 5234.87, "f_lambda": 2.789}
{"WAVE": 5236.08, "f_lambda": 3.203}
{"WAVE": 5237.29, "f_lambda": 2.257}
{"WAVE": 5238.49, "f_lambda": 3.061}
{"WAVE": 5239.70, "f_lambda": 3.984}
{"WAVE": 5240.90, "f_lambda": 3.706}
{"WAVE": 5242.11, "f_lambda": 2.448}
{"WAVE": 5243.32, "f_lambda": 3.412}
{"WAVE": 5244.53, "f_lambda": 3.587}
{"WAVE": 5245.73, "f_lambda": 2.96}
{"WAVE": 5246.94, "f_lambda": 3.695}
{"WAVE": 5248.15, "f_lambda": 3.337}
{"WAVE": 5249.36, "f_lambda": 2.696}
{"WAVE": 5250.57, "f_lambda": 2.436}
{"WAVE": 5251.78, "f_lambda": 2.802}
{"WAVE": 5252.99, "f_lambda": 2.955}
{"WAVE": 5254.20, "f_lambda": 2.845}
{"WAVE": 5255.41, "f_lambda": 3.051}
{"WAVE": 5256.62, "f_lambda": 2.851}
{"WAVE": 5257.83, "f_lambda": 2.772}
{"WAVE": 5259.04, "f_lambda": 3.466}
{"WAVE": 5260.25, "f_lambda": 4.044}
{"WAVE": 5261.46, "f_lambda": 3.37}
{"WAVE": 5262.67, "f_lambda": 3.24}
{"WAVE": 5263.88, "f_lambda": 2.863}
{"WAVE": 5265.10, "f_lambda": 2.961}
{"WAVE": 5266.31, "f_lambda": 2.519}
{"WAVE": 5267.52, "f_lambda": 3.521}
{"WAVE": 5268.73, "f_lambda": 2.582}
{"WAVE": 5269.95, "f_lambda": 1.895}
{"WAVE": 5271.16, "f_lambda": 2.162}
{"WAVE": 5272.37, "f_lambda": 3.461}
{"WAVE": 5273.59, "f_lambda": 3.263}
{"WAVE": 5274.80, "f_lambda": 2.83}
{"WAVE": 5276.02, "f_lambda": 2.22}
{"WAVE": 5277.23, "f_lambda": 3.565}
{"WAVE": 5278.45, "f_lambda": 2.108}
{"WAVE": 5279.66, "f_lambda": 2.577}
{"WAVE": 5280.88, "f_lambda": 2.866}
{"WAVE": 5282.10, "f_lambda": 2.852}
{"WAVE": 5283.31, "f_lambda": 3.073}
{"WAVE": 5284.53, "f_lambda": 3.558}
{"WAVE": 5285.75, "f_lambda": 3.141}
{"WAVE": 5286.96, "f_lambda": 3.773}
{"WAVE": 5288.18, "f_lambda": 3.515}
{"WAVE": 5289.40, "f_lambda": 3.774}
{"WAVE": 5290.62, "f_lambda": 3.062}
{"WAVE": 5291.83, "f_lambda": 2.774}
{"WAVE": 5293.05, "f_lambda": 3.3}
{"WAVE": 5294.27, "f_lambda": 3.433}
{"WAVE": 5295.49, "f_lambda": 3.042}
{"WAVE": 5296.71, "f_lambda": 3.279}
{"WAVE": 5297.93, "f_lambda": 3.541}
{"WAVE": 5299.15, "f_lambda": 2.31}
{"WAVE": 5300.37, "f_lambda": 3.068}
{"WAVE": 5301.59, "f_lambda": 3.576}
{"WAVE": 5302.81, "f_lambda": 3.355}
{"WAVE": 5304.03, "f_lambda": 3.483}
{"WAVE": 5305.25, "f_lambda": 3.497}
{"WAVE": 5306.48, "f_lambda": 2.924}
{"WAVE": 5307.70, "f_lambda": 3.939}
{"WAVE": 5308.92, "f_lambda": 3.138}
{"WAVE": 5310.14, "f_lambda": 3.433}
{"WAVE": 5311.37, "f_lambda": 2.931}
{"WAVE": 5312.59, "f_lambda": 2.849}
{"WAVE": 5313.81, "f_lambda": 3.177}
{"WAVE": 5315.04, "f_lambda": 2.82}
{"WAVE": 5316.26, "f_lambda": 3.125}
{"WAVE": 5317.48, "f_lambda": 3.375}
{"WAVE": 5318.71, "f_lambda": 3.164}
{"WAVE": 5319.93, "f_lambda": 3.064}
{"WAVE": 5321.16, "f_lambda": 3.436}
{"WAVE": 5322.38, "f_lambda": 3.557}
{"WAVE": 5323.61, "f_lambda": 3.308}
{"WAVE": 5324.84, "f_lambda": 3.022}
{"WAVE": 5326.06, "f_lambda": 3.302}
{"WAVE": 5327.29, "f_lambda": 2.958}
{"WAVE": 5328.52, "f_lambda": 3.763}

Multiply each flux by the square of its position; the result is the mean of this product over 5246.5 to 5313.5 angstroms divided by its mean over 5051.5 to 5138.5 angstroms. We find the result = 1.1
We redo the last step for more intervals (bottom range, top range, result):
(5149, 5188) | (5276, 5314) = 1.24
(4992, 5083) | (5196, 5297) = 1.11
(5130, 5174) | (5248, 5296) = 1.17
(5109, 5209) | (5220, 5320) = 1.17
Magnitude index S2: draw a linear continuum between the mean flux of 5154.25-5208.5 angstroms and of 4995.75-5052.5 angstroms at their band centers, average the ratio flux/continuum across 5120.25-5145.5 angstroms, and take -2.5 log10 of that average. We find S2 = 0.044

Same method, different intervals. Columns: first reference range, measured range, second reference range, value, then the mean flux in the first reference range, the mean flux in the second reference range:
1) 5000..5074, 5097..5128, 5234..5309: 0.06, 2.98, 3.09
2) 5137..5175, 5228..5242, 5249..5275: -0.10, 2.74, 2.94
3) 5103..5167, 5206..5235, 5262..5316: -0.04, 2.8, 3.08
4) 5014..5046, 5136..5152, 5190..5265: 0.05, 2.71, 3.05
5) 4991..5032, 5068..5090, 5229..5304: -0.01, 2.93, 3.09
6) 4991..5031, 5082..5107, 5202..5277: 0.00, 2.92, 3.04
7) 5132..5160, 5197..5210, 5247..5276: -0.06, 2.77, 2.95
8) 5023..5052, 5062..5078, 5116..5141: -0.12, 2.84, 2.71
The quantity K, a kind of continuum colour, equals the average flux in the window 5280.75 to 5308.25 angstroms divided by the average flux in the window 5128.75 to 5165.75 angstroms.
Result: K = 1.20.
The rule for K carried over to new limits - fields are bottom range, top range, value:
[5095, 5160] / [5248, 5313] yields 1.09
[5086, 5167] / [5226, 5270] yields 1.08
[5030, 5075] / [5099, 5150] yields 0.91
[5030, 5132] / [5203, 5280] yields 1.02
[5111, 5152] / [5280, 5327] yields 1.17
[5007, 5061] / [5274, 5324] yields 1.08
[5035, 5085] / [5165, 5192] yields 0.86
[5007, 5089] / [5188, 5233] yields 1.02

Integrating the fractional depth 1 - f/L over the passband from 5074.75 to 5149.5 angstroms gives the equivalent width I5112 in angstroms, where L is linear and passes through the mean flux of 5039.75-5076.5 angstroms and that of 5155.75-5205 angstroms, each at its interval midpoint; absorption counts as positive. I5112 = 2.9 angstroms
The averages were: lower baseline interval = 3.13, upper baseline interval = 2.76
